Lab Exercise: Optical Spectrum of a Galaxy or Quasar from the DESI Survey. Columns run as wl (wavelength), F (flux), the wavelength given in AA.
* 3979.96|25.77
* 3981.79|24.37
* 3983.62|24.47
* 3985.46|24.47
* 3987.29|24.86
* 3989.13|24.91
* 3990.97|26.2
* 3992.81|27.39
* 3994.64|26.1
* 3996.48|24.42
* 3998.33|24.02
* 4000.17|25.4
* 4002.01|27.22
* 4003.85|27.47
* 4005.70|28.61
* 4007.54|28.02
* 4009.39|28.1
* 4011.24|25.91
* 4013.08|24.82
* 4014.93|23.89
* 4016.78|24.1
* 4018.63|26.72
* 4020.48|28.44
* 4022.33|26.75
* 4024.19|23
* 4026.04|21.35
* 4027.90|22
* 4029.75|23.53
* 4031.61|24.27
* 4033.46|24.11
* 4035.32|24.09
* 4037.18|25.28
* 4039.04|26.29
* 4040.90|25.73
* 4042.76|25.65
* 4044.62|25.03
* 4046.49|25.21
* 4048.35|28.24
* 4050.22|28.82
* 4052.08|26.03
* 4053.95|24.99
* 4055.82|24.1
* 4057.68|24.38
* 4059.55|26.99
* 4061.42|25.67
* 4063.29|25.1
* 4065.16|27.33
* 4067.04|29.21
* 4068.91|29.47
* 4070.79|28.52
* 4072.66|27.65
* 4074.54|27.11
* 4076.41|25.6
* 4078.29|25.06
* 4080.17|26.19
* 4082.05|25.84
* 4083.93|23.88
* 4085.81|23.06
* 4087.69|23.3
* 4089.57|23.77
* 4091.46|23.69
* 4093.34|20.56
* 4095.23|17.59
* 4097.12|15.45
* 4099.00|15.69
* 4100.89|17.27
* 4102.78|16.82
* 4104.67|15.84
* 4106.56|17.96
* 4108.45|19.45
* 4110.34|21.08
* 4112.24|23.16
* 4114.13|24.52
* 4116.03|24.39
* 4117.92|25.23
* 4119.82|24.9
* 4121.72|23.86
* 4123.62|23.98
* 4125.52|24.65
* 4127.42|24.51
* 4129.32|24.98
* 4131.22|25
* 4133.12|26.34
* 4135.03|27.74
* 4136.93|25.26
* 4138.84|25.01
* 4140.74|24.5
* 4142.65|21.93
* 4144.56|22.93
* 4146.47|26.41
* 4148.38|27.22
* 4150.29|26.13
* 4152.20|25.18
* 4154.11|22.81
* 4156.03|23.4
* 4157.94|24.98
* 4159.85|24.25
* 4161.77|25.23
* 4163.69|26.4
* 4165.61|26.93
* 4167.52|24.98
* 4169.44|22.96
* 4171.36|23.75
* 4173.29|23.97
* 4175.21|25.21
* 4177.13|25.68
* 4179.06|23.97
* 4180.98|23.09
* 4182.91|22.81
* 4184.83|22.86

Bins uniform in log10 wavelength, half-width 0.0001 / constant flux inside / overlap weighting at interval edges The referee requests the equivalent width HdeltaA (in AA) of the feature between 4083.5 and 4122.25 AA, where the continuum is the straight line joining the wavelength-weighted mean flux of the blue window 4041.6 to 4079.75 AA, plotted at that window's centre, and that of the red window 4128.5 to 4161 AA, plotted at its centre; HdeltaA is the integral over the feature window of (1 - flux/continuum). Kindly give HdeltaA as 7.2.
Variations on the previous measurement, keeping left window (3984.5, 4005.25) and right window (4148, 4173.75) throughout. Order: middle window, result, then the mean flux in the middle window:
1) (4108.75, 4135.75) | 0.6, 24.4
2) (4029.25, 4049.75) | 0.1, 25.3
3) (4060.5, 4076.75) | -1.3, 27.4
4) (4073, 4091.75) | 0.3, 24.9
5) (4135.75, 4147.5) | 0.2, 24.4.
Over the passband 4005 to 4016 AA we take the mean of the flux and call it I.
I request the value 26.5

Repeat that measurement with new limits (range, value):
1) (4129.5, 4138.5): 25.9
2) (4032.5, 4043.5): 25.2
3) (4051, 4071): 26.5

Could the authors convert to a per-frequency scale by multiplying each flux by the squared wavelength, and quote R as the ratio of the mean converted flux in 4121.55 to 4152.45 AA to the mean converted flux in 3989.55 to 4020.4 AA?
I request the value 1.02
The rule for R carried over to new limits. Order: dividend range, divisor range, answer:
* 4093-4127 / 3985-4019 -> 0.84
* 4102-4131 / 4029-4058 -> 0.92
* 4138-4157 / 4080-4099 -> 1.16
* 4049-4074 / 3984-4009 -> 1.06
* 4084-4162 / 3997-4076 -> 0.92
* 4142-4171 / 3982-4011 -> 1.03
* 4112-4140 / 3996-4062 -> 1.03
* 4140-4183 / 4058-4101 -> 1.06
